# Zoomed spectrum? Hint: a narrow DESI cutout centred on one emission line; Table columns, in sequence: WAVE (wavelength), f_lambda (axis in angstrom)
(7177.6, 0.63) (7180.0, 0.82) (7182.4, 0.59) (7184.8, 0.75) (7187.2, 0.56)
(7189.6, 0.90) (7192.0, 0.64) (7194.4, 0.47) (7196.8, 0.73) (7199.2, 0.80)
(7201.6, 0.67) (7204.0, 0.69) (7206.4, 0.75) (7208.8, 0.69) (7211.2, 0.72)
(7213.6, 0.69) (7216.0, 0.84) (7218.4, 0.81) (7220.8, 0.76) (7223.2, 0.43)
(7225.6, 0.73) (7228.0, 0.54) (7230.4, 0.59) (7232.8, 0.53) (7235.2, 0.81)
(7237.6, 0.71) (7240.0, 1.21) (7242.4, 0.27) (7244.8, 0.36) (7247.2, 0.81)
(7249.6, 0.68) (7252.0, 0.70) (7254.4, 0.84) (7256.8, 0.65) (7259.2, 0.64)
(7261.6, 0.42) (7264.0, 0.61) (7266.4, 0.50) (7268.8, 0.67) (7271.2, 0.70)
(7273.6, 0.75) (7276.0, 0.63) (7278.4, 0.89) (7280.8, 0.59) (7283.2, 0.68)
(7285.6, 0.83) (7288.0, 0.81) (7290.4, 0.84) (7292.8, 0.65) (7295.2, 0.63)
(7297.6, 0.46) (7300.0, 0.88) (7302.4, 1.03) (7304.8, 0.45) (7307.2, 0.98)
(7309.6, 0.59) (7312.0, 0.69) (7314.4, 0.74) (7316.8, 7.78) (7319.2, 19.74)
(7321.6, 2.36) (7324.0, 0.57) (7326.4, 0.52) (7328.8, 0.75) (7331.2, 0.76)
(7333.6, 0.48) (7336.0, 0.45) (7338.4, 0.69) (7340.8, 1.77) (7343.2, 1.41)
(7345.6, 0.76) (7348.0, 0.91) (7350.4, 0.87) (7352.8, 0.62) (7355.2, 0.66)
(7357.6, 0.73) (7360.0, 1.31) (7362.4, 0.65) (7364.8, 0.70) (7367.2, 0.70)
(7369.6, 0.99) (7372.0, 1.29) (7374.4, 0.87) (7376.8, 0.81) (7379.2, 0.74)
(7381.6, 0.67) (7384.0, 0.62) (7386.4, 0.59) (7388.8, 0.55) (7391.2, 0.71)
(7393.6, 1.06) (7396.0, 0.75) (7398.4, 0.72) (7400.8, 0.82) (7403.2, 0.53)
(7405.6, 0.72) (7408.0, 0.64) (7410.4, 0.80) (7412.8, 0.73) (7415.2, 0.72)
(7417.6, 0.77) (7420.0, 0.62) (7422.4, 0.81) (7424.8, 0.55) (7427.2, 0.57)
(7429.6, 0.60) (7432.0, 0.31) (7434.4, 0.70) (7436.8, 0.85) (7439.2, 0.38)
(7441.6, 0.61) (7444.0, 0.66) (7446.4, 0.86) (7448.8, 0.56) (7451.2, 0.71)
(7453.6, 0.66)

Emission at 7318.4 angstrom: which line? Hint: H-alpha 6563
